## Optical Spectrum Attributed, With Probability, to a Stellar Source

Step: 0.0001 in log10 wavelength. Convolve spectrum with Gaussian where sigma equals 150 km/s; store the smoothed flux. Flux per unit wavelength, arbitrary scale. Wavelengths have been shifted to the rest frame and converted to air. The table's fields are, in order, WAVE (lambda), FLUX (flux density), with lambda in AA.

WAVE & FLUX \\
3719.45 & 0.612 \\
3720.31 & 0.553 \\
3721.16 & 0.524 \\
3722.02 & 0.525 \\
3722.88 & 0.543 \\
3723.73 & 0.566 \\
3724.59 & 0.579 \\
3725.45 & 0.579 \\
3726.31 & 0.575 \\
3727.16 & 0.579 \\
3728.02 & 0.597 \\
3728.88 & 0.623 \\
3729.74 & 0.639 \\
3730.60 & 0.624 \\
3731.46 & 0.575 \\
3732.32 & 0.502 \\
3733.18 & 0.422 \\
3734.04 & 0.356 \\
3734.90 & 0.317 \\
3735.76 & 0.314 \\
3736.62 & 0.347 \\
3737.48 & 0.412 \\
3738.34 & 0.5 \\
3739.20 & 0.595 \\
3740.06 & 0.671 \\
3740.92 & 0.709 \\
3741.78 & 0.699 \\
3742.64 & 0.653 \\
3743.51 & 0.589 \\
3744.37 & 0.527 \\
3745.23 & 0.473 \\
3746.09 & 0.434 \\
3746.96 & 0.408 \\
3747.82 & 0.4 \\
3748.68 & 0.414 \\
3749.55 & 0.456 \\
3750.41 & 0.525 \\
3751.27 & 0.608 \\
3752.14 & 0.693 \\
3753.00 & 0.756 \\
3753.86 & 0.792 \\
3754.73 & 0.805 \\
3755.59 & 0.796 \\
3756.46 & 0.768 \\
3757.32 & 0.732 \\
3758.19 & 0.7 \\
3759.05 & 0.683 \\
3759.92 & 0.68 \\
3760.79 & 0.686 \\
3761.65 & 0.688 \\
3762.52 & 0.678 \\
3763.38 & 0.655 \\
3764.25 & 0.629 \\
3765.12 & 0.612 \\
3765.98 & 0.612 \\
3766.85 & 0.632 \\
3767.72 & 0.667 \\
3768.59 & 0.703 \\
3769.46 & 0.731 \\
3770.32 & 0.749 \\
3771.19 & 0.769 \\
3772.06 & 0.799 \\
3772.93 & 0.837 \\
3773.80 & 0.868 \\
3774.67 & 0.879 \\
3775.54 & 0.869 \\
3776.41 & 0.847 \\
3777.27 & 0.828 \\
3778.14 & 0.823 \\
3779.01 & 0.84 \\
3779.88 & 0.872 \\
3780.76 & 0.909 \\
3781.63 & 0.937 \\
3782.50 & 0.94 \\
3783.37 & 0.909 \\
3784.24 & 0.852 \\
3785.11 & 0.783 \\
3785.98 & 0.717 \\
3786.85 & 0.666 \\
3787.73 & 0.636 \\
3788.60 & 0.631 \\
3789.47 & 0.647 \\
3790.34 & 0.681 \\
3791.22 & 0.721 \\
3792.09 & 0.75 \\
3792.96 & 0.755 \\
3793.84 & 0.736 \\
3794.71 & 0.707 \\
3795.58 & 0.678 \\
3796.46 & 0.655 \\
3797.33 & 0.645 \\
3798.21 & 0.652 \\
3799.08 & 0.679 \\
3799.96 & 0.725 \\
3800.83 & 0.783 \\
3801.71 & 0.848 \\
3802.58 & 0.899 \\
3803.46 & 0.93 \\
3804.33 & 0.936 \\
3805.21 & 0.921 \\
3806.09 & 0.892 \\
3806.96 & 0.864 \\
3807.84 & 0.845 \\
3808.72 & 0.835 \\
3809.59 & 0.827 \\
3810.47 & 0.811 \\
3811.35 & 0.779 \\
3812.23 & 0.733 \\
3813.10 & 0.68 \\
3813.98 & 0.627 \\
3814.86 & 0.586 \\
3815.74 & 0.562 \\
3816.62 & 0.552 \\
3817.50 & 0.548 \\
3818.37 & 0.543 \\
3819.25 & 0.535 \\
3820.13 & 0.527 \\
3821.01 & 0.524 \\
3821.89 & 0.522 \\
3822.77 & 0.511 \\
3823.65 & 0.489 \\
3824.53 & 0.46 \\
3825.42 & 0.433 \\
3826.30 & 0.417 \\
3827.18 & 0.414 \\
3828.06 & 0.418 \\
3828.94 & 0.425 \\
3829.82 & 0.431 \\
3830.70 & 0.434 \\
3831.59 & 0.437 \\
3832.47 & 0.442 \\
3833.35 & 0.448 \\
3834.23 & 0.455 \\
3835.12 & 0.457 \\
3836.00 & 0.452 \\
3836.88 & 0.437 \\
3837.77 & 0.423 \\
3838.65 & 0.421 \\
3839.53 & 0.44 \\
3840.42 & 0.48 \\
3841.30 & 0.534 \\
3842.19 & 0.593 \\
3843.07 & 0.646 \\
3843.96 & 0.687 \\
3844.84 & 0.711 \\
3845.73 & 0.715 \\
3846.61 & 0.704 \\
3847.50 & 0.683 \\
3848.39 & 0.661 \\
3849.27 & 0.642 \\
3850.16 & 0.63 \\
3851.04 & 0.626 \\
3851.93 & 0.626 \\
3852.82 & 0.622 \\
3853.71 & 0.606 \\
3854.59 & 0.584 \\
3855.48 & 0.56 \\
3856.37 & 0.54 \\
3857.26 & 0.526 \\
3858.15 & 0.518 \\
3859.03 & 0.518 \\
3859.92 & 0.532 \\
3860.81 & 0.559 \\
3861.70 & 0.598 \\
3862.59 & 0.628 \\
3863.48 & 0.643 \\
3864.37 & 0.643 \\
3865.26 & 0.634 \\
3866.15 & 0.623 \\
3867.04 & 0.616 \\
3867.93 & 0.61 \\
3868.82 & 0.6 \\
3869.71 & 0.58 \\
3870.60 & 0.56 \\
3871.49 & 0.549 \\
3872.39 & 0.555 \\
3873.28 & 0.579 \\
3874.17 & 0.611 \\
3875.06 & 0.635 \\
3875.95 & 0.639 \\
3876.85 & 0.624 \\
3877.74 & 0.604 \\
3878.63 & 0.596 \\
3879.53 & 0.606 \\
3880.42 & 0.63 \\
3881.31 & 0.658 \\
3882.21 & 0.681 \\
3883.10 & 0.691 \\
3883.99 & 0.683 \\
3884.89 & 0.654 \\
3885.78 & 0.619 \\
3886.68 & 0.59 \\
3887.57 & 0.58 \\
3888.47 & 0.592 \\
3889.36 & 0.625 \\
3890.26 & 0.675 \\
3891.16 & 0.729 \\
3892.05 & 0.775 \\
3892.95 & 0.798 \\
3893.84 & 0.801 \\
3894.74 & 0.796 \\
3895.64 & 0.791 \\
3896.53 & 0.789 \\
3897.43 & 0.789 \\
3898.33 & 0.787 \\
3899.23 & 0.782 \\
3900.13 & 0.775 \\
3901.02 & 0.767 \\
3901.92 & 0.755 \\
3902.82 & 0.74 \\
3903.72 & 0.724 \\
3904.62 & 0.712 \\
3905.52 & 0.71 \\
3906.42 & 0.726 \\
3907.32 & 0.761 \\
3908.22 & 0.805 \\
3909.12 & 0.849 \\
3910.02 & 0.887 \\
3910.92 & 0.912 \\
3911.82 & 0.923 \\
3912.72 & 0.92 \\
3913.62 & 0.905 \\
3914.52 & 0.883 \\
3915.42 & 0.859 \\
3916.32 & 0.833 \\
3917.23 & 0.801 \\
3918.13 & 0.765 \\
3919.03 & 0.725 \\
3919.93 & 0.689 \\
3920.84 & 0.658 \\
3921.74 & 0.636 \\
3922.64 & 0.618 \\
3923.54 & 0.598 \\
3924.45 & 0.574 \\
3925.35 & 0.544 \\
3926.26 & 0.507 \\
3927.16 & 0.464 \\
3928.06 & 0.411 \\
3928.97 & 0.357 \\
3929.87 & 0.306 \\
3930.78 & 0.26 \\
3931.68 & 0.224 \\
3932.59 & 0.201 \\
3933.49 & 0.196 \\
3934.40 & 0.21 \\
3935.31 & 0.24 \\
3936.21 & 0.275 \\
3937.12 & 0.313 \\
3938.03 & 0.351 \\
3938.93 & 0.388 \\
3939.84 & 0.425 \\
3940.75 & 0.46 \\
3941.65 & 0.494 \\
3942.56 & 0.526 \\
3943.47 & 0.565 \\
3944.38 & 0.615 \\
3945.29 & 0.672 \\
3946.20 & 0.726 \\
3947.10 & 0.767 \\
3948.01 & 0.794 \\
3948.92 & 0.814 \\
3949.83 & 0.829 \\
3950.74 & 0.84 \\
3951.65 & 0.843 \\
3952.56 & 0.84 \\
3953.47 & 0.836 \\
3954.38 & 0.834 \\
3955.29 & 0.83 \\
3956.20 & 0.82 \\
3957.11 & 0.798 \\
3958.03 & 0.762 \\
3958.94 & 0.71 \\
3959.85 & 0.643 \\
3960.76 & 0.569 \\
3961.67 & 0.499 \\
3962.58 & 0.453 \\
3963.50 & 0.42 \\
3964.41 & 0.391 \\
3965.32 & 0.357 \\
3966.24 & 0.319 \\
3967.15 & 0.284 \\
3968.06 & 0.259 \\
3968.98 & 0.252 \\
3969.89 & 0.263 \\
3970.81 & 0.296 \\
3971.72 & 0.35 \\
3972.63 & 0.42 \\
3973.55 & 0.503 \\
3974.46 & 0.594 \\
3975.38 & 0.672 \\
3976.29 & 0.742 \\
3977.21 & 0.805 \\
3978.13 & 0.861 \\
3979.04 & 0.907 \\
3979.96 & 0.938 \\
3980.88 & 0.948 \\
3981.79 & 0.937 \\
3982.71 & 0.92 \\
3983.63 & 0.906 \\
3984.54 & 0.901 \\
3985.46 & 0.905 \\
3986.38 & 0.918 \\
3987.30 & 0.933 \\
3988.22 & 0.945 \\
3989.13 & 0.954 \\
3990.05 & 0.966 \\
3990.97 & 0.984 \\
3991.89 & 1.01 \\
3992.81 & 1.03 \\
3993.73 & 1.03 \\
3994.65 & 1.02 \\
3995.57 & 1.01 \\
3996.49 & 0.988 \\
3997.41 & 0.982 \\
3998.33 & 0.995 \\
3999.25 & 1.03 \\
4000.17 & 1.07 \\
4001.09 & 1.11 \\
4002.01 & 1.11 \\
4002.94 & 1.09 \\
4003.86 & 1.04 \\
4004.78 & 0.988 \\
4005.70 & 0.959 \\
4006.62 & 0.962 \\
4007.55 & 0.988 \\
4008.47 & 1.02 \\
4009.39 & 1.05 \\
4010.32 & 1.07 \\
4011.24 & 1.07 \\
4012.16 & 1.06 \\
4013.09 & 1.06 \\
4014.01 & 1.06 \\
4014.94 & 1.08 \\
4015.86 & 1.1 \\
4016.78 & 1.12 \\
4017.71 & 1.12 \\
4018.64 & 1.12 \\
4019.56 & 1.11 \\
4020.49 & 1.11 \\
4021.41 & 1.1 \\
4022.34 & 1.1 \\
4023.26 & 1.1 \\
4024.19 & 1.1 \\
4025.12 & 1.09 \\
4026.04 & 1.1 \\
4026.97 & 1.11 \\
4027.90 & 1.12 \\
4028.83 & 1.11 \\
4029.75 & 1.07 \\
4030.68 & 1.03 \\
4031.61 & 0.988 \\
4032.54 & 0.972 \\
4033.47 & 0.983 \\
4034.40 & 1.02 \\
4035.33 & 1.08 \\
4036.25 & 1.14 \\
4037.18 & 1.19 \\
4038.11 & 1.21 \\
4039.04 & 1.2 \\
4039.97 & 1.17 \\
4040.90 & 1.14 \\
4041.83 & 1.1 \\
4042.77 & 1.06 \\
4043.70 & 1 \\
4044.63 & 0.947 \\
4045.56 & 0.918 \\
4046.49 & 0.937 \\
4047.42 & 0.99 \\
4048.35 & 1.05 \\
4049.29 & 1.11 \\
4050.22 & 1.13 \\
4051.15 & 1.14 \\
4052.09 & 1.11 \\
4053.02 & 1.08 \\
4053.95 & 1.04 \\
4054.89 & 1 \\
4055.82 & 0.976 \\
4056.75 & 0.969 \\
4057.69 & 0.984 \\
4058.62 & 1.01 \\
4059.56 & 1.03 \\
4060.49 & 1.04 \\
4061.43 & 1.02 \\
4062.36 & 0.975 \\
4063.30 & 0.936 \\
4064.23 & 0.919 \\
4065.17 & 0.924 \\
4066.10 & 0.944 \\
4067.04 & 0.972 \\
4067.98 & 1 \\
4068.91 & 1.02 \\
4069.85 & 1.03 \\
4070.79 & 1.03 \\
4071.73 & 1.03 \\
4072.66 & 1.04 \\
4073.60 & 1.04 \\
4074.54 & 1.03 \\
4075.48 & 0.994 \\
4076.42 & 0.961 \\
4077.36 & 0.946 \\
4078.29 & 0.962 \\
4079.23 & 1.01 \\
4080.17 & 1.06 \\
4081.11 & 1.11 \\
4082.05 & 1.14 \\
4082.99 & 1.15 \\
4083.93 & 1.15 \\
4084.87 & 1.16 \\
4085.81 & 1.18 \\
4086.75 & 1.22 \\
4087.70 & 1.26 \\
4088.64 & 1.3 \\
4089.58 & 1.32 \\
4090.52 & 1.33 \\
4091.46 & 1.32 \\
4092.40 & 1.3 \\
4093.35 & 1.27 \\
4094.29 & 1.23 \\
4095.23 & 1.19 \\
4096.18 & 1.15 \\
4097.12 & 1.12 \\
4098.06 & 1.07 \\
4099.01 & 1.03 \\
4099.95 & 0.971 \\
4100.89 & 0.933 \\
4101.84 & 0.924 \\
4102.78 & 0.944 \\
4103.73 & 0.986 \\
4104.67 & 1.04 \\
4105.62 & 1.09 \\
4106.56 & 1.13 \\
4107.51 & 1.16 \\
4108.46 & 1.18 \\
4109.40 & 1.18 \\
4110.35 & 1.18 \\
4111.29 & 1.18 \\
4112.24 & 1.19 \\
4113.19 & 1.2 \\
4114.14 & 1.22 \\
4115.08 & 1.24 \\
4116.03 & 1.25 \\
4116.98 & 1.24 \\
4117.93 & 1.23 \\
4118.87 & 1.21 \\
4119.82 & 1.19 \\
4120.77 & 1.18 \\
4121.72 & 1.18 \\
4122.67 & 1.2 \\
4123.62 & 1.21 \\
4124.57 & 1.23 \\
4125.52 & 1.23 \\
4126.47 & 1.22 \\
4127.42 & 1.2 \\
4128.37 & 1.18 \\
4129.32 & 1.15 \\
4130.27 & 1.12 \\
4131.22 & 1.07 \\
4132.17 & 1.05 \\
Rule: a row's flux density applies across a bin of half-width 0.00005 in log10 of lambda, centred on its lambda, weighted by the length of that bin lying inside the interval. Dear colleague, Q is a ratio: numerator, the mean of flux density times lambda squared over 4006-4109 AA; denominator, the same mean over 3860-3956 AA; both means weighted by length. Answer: 1.80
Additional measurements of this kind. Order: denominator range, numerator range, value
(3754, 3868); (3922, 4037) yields 1.30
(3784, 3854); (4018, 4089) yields 1.90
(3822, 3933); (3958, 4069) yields 1.62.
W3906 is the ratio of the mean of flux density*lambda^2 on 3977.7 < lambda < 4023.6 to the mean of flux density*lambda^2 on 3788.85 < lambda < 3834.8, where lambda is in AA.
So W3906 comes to 1.75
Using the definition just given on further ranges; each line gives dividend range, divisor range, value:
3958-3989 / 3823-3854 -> 1.29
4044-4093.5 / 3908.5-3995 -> 1.72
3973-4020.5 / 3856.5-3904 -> 1.58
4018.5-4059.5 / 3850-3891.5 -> 1.91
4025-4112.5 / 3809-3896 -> 2.03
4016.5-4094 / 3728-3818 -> 1.80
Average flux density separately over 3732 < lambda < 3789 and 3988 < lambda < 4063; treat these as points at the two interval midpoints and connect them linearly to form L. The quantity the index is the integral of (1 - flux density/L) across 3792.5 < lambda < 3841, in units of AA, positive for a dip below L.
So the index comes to 8.6 AA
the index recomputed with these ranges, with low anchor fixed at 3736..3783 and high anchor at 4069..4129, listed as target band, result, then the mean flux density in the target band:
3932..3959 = 9.8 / 0.596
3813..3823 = 2.7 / 0.557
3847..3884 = 9.8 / 0.607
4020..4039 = -0.8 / 1.09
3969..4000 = 4.9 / 0.833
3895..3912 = 1.7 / 0.786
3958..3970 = 6.5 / 0.435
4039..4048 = 0.2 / 1.04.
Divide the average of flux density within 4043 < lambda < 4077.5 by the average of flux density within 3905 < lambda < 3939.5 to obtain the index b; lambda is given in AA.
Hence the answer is 1.7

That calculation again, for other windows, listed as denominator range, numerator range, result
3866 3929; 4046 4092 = 1.54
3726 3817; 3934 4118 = 1.37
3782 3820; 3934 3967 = 0.80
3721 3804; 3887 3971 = 0.93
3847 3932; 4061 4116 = 1.67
